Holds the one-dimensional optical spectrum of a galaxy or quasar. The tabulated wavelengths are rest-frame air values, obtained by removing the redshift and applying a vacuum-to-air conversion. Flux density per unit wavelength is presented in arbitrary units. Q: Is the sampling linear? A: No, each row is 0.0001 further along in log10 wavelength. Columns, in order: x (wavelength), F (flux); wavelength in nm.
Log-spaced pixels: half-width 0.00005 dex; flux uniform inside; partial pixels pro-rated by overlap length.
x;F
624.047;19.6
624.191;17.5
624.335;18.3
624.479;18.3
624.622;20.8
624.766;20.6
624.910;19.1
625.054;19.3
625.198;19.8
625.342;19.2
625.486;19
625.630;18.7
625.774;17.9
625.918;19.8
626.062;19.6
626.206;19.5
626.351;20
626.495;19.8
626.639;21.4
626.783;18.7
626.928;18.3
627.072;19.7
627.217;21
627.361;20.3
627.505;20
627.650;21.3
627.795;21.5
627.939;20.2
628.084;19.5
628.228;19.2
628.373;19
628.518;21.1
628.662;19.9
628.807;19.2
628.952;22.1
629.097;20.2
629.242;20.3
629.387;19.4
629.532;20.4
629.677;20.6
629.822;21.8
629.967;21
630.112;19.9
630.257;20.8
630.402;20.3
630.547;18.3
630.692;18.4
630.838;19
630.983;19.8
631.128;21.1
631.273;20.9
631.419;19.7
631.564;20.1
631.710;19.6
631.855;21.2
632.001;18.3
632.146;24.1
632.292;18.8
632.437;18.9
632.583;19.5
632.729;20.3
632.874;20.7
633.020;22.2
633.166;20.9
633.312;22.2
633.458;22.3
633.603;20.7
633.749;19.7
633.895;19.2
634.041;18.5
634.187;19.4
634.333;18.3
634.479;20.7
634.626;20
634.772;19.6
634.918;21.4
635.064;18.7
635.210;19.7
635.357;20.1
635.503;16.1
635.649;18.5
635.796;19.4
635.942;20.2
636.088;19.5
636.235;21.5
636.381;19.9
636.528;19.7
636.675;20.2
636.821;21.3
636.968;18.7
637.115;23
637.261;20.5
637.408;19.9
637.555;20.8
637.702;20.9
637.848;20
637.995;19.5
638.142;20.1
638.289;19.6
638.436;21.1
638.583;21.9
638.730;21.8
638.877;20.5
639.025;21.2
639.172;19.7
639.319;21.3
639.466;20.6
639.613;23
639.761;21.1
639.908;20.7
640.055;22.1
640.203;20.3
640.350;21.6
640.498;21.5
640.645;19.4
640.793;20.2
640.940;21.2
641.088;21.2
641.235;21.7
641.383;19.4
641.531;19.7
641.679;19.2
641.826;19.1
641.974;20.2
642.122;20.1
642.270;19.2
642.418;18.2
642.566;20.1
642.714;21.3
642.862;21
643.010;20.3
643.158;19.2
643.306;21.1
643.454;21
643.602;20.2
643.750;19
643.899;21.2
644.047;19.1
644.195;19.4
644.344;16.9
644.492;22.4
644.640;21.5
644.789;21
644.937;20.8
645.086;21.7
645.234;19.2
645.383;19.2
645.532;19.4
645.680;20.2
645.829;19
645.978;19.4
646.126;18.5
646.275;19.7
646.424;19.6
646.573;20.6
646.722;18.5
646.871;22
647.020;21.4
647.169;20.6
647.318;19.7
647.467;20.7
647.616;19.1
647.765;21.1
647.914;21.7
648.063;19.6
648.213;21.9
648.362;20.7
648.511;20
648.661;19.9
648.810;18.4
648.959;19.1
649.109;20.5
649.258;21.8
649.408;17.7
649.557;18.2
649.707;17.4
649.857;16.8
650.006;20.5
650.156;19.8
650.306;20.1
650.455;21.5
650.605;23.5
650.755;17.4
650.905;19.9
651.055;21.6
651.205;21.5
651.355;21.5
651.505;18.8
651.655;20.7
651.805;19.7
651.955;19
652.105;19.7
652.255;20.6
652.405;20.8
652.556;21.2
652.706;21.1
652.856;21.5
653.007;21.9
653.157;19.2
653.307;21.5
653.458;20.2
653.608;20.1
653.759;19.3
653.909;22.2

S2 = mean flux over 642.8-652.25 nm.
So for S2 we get 20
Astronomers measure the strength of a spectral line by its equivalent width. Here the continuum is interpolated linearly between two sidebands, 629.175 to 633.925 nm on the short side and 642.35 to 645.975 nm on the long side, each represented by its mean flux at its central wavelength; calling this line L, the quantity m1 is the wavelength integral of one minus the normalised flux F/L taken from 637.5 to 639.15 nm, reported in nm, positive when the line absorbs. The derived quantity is -0.04 nm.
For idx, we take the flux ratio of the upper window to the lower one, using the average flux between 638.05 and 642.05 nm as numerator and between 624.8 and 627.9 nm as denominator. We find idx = 1.05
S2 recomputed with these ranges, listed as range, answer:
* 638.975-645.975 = 20.3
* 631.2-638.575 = 20.1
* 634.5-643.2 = 20.3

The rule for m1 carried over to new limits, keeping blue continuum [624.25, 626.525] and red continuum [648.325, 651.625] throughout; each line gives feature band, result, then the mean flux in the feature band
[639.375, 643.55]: -0.17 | 20.5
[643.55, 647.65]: -0.05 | 20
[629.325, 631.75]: -0.08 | 20.1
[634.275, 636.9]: -0.02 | 19.7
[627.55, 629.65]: -0.09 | 20.2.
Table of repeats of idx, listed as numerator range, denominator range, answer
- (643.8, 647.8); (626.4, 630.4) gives 0.99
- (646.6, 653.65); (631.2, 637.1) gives 1.01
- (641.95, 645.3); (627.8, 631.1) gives 1.01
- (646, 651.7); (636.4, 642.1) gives 0.97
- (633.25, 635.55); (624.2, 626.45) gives 1.03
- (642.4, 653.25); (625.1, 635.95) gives 1.01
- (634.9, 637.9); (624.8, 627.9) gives 1.01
